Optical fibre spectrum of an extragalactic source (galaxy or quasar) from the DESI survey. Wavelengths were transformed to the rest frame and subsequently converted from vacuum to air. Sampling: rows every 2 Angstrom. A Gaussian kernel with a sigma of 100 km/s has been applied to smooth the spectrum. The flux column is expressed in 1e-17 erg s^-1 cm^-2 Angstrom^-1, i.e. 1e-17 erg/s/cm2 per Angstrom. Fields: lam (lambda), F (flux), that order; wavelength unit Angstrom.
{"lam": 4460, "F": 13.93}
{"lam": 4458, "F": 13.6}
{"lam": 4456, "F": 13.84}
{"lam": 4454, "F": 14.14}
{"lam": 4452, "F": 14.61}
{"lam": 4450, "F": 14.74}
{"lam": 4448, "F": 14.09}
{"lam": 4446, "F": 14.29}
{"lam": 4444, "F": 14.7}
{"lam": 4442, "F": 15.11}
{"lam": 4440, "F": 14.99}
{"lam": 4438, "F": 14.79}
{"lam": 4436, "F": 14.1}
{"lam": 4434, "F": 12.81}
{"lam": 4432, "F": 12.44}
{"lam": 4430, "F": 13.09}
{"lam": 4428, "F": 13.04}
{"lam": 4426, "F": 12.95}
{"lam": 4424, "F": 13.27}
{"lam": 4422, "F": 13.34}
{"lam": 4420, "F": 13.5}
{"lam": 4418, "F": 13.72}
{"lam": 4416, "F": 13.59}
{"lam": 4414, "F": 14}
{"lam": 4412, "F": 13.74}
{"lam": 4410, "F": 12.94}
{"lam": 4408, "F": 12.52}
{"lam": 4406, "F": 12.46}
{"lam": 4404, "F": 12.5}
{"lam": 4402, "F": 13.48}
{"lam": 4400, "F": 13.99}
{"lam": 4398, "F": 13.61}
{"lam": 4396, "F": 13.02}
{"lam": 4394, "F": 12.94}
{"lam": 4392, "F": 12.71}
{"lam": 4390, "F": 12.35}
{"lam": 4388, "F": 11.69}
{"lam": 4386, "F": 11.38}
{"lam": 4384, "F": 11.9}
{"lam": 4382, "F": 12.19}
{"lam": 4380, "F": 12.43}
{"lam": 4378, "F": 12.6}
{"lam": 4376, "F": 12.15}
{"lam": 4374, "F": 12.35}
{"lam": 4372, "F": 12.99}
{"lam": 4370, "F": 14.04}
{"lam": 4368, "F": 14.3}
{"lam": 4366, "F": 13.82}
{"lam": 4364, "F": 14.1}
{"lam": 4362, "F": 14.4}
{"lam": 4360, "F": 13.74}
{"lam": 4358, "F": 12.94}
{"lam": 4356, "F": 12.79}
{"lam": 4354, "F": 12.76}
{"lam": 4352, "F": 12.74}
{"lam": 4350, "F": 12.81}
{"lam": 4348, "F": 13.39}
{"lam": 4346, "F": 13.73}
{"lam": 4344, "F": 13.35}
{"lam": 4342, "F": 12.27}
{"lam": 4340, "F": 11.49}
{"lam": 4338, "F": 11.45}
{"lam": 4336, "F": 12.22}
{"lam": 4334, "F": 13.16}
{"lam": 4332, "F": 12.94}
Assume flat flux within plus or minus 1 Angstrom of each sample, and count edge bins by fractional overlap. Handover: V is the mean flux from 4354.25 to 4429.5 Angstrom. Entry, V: 13.1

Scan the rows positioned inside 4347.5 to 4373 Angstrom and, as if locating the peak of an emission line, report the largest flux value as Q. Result 14.4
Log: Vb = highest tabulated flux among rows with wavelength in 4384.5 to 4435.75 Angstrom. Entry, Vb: 14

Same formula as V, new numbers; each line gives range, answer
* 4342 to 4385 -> 13.1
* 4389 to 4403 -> 13.2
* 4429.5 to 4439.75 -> 13.6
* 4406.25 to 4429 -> 13.3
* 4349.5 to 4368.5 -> 13.4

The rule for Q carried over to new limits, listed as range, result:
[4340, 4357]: 13.73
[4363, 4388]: 14.3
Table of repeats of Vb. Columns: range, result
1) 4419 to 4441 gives 14.99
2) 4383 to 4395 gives 12.94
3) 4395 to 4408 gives 13.99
